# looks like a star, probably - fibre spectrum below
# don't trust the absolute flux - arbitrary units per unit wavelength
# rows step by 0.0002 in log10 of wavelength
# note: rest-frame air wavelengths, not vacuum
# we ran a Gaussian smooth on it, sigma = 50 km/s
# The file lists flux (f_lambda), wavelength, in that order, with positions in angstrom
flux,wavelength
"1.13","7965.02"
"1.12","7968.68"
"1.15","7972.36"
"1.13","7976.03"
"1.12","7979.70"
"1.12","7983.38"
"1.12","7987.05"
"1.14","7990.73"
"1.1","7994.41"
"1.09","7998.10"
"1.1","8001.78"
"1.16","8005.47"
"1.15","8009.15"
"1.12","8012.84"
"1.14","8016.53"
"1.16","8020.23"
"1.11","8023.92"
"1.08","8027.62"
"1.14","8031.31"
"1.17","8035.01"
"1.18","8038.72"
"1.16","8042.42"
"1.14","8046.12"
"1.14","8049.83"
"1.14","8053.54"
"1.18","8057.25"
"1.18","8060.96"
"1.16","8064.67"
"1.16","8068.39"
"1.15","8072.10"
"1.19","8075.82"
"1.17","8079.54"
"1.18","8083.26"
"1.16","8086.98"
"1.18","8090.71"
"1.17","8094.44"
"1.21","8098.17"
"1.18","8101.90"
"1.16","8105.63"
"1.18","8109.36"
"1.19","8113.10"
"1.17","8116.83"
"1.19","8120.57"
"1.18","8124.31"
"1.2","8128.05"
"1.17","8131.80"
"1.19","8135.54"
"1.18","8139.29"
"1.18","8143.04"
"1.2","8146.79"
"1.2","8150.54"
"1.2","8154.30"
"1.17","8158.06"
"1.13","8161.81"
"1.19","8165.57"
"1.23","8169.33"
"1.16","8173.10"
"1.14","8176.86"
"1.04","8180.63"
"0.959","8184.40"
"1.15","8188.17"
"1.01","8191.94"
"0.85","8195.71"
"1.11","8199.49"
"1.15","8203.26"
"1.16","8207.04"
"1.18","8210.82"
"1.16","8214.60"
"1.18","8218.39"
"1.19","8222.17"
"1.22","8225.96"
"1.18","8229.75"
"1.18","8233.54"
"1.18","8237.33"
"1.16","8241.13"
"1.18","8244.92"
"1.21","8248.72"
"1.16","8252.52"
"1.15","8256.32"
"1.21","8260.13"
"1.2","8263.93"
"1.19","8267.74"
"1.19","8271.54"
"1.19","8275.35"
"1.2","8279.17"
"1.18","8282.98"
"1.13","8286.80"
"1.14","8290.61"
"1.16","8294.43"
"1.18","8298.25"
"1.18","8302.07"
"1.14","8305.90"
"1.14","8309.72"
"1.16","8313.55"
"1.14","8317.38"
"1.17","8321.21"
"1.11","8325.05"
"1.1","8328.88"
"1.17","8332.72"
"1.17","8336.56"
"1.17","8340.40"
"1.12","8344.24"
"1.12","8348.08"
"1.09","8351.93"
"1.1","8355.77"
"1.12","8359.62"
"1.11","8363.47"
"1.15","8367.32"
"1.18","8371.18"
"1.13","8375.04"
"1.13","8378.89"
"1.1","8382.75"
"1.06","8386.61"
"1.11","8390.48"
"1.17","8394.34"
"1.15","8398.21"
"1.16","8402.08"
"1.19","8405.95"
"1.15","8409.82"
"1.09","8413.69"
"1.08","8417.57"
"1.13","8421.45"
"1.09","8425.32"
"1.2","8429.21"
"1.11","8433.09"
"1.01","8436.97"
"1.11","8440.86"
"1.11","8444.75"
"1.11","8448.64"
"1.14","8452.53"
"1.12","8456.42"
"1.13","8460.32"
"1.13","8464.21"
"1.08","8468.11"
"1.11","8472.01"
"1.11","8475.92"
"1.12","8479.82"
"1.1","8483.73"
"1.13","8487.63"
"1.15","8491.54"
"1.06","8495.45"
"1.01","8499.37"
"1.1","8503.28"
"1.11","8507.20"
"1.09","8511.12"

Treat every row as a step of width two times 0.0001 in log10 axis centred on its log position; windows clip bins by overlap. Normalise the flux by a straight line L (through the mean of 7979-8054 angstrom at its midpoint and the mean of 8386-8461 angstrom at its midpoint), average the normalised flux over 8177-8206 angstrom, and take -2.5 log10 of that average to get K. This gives 0.08 mag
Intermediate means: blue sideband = 1.13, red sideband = 1.12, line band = 1.05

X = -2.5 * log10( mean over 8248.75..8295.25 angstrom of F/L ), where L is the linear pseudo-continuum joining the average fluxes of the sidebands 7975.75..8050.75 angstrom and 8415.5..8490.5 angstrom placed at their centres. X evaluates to -0.05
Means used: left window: 1.13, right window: 1.11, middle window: 1.18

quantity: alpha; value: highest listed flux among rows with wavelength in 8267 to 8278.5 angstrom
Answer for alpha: 1.19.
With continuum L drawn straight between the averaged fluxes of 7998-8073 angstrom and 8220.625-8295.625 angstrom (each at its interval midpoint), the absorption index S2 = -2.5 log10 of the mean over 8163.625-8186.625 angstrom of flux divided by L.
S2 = 0.04 mag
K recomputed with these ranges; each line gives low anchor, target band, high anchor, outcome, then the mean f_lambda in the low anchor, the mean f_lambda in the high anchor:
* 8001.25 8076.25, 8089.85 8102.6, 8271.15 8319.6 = -0.03 mag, 1.15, 1.16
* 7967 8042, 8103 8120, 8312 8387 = -0.04 mag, 1.13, 1.13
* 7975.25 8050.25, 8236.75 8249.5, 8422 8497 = -0.06 mag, 1.13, 1.11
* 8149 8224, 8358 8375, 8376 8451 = -0.02 mag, 1.13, 1.12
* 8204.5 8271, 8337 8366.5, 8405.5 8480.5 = 0.02 mag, 1.18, 1.11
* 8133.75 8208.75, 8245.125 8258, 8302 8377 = -0.04 mag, 1.13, 1.14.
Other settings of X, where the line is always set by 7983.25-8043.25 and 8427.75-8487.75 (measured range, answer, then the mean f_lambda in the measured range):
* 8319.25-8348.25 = -0.02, 1.14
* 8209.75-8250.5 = -0.06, 1.18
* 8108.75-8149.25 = -0.05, 1.19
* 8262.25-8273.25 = -0.07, 1.19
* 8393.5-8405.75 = -0.05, 1.16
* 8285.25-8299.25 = -0.03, 1.15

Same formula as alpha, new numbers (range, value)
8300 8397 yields 1.18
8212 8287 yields 1.22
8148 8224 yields 1.23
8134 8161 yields 1.2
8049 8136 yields 1.21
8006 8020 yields 1.15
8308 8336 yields 1.17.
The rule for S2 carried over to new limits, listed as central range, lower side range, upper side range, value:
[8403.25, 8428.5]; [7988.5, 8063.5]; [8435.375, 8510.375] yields -0.02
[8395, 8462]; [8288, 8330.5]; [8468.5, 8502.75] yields -0.01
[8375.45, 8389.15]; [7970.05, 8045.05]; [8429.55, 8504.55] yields 0.01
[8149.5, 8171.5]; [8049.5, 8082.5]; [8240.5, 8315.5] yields -0.02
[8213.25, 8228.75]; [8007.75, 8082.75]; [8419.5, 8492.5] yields -0.05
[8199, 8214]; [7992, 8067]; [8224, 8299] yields 0.01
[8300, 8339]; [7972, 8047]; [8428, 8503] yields -0.03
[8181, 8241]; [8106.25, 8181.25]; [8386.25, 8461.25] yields 0.04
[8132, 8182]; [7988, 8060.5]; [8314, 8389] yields -0.04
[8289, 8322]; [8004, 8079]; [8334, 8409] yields -0.02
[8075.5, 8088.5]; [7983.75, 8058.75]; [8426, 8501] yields -0.04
